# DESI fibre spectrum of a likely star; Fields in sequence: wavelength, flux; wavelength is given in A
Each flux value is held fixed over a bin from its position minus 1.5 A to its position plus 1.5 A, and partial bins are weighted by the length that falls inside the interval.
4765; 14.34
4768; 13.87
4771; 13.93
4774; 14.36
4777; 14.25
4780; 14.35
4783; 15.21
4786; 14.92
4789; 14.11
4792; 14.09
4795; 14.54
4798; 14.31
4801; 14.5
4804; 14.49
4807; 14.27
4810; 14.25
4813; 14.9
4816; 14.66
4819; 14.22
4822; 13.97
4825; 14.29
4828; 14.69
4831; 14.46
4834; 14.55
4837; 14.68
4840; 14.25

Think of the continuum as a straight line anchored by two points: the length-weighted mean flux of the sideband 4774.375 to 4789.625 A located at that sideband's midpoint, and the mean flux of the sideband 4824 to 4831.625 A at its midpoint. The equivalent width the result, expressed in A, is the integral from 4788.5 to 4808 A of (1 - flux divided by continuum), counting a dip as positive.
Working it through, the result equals 0.3 A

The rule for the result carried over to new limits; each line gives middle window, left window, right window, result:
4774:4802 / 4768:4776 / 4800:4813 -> -0.42 A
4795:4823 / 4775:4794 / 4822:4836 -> 0.10 A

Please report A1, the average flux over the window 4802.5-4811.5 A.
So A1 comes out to 14.3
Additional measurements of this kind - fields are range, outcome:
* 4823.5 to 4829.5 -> 14.5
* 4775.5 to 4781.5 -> 14.3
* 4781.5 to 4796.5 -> 14.6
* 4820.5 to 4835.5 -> 14.4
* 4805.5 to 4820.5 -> 14.5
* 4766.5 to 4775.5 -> 14.1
